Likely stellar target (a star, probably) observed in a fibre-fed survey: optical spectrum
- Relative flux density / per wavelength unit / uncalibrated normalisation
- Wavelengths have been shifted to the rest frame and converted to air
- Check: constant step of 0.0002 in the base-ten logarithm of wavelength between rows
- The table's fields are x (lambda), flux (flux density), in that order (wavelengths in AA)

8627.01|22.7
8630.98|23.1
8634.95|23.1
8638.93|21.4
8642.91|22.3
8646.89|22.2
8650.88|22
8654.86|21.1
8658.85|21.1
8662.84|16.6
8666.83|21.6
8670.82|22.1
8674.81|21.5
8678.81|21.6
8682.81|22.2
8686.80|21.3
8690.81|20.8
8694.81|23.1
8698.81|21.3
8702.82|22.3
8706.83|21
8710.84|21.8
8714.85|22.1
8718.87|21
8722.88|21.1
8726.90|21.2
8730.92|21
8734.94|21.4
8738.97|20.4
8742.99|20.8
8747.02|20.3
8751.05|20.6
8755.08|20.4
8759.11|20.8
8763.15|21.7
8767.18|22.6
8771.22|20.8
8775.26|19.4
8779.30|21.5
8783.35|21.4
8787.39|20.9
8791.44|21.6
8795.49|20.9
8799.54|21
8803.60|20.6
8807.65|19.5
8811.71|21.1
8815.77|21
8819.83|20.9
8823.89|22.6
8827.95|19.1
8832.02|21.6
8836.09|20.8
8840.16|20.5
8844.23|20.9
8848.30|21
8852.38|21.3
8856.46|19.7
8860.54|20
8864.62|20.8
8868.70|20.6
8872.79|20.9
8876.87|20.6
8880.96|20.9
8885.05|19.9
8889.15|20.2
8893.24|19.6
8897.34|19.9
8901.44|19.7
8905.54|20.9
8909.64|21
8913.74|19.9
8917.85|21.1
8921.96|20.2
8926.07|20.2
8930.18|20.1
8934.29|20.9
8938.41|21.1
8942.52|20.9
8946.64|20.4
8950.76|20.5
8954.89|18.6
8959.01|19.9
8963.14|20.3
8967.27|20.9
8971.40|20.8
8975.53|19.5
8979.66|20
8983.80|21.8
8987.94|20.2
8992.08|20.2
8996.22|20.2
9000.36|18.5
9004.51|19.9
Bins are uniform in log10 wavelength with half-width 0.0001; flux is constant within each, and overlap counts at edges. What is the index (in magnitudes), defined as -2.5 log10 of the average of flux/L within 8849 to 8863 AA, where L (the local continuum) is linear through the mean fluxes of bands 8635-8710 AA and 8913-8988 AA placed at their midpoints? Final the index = 0.02 mag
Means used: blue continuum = 21.5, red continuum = 20.4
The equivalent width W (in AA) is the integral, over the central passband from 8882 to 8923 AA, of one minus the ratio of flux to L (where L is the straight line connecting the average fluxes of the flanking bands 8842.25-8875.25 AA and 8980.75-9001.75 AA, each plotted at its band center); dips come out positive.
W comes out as 0.50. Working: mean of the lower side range 20.7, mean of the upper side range 20.2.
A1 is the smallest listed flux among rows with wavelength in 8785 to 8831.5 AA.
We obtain 19.1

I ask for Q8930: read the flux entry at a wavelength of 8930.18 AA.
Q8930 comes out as 20.1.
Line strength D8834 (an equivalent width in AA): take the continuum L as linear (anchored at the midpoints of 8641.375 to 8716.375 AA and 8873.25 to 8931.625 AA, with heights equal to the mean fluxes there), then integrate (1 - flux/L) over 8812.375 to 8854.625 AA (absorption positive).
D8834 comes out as -0.6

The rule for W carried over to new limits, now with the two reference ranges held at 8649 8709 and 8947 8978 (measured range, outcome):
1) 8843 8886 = -0.2 AA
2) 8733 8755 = 0.4 AA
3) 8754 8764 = 0.0 AA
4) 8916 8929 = -0.1 AA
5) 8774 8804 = -0.2 AA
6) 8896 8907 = 0.1 AA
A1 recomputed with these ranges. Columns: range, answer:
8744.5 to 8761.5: 20.3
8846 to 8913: 19.6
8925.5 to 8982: 18.6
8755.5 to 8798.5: 19.4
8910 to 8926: 19.9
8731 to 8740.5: 20.4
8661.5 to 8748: 16.6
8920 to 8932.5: 20.1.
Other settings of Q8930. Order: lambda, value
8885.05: 19.9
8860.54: 20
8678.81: 21.6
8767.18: 22.6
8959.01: 19.9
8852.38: 21.3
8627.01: 22.7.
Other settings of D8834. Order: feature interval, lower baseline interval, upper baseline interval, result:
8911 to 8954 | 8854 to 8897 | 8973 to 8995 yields -0.3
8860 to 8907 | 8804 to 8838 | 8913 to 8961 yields 0.5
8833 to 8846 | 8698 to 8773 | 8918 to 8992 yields 0.0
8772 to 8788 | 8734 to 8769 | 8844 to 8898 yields 0.0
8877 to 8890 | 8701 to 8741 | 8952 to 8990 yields 0.1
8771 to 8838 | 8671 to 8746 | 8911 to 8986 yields 0.5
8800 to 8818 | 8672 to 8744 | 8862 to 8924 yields 0.3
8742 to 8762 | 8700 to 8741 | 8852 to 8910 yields 0.5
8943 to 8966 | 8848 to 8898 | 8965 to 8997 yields 0.5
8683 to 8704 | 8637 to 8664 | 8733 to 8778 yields -0.8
